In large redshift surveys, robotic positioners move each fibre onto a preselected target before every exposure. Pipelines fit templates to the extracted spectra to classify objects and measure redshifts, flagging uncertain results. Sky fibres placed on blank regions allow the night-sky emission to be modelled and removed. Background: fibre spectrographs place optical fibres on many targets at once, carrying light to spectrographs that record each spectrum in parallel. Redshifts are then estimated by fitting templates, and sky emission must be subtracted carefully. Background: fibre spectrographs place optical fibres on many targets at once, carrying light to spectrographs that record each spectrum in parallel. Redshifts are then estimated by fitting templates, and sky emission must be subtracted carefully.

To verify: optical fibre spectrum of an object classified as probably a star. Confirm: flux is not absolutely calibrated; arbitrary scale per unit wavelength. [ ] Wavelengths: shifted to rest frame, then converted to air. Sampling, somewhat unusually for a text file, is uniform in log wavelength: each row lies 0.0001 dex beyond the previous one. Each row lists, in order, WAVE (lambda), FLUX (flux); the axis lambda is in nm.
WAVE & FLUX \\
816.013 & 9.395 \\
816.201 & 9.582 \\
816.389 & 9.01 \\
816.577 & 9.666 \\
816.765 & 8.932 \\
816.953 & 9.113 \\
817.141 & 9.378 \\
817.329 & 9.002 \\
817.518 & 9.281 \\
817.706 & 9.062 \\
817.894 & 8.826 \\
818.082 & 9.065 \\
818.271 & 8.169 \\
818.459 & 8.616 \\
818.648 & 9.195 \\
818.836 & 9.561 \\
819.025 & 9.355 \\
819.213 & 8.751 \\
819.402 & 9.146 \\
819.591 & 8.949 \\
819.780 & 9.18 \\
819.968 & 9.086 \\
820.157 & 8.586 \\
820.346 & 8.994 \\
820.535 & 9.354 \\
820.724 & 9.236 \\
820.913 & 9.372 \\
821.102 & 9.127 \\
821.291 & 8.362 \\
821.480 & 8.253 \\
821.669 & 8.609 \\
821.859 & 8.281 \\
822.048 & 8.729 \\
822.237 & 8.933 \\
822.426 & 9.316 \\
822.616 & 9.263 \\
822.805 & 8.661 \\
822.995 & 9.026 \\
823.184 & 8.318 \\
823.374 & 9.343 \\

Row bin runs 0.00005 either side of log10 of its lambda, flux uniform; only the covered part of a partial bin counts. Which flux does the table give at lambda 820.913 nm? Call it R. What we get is 9.372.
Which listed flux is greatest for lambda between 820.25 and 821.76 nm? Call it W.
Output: 9.372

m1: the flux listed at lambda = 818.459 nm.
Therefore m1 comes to 8.616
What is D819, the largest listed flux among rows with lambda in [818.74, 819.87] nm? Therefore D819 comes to 9.561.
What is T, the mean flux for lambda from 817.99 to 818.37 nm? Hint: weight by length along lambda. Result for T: 8.61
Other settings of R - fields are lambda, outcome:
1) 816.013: 9.395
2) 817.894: 8.826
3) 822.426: 9.316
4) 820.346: 8.994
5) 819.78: 9.18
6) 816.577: 9.666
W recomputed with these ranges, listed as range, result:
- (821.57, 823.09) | 9.316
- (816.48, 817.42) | 9.666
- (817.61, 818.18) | 9.065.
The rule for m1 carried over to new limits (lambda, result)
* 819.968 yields 9.086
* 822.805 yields 8.661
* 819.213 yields 8.751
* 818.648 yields 9.195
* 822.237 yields 8.933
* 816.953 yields 9.113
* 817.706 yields 9.062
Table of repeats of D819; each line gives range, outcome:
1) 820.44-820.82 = 9.354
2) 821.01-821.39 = 9.127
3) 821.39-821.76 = 8.609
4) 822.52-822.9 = 9.263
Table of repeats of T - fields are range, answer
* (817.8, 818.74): 8.77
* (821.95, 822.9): 8.98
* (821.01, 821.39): 8.74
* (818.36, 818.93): 9.12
